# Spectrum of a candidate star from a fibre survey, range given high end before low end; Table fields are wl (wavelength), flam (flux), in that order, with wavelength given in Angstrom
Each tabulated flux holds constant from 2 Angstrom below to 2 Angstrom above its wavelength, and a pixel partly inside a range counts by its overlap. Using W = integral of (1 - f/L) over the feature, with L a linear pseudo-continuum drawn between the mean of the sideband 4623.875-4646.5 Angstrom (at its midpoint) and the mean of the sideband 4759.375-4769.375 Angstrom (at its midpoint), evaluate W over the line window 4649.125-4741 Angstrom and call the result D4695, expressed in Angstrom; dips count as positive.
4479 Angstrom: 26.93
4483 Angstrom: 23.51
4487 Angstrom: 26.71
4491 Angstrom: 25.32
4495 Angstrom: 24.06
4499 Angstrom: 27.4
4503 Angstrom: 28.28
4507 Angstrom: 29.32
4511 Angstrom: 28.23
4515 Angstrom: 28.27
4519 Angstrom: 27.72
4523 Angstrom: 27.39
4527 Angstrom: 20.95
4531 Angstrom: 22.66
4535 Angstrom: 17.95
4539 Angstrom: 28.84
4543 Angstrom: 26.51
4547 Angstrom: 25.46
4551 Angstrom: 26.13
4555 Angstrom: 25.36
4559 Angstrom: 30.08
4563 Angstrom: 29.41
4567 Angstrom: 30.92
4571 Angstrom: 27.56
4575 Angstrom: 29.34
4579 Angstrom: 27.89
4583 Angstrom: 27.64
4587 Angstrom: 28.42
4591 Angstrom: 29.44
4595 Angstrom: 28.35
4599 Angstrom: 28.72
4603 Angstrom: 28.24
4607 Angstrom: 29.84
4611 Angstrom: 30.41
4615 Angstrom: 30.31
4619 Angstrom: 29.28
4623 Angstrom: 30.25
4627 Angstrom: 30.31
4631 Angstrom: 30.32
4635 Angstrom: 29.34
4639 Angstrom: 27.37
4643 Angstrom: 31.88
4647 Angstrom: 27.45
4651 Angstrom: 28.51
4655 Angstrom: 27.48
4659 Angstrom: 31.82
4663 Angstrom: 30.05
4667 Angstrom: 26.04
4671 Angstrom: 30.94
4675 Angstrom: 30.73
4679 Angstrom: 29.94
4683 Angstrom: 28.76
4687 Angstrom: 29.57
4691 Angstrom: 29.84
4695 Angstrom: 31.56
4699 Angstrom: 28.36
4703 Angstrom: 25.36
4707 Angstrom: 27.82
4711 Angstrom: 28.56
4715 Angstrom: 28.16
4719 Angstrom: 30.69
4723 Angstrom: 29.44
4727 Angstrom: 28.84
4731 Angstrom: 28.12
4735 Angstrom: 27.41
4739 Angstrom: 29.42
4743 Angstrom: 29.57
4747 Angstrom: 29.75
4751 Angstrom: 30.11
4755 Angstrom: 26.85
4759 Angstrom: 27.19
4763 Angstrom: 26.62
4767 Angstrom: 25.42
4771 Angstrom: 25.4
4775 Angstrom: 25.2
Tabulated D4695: -3.1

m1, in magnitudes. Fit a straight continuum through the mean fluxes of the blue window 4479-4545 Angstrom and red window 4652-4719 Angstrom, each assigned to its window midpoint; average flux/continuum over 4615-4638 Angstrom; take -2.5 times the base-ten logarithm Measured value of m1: -0.069 mag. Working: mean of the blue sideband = 25.9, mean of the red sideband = 29.1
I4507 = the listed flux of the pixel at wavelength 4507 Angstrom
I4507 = 29.32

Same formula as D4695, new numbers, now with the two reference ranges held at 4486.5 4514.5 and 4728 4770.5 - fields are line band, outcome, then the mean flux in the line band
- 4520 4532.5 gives 1.5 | 24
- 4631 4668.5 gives -1.8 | 29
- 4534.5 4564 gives 0.8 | 26.5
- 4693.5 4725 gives -1.0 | 28.7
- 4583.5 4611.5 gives -1.5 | 28.9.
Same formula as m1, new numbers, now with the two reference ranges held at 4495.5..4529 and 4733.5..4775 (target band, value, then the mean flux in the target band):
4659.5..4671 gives -0.06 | 29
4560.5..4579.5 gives -0.07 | 29.1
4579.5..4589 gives -0.03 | 28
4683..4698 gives -0.09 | 30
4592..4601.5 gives -0.05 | 28.6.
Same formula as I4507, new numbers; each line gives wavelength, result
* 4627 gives 30.31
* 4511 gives 28.23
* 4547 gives 25.46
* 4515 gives 28.27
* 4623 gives 30.25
